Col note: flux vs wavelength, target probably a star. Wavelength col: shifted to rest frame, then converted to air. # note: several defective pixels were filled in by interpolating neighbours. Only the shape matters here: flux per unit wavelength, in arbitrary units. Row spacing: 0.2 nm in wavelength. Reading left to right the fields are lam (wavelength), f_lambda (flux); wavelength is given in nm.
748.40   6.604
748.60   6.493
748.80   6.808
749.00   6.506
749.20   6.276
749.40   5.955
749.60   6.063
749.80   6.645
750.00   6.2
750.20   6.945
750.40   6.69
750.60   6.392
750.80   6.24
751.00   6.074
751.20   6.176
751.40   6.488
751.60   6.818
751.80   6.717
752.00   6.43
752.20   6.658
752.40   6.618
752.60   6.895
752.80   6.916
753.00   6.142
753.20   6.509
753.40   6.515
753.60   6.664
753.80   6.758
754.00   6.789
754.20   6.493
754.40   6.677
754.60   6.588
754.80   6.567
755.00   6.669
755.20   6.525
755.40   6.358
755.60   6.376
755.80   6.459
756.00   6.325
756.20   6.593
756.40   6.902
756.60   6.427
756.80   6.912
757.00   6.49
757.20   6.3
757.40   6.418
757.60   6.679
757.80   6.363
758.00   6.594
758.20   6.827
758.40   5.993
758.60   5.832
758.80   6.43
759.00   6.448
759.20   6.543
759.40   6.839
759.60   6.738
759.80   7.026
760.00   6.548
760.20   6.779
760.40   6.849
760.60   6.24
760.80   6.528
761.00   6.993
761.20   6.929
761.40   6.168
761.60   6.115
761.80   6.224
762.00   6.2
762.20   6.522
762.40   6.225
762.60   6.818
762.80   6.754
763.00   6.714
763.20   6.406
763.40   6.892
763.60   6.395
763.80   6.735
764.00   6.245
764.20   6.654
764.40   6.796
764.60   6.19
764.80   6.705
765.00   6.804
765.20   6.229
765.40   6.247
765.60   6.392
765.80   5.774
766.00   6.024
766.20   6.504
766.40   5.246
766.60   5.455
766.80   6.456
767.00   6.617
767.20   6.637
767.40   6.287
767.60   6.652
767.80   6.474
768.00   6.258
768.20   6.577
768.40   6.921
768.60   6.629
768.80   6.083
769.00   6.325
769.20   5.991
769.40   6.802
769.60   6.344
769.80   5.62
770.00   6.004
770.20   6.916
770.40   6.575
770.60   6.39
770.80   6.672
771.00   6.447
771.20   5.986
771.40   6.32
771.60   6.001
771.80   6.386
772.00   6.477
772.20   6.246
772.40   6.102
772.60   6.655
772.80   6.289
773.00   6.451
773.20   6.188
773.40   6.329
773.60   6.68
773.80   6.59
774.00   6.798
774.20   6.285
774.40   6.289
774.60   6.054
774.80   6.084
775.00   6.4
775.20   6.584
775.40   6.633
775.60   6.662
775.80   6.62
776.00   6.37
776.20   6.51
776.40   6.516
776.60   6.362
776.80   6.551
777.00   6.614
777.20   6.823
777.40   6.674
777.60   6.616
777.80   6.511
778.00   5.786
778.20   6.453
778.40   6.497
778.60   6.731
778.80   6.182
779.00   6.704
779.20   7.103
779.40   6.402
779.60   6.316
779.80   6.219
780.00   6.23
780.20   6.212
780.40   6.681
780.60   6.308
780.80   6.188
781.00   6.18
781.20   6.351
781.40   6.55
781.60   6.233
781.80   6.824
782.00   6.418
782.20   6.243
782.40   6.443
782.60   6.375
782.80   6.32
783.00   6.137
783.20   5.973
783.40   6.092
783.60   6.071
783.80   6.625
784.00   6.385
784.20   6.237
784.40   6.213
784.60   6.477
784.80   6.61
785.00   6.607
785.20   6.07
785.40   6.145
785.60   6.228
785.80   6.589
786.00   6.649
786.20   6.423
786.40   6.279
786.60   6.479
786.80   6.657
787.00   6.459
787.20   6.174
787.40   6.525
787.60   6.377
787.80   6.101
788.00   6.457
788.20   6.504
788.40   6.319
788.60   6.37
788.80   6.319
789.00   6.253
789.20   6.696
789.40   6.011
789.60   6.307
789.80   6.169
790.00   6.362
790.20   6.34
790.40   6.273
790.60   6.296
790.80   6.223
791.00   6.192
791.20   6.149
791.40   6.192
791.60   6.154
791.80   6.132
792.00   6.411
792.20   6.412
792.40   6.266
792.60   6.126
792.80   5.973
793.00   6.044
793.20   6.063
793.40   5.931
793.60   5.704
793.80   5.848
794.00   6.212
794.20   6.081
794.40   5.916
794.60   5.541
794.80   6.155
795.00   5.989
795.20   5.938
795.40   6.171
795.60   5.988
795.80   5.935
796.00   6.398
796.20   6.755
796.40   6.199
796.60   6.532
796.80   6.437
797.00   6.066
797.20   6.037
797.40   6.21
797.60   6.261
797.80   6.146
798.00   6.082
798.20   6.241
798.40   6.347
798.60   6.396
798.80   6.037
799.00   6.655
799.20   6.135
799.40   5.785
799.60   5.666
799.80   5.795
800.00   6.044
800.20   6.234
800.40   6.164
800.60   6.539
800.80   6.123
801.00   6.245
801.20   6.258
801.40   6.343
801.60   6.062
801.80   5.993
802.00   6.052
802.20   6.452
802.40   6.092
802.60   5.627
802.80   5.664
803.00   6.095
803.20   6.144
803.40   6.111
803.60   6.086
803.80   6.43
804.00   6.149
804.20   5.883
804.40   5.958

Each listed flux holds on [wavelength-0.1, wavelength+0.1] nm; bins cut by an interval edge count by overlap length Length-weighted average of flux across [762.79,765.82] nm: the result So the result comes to 6.51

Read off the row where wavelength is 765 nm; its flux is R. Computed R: 6.804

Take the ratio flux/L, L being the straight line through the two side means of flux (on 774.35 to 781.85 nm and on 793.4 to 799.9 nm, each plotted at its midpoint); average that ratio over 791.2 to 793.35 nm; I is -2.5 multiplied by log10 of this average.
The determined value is 0.004 mag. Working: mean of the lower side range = 6.45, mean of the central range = 6.17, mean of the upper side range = 6.11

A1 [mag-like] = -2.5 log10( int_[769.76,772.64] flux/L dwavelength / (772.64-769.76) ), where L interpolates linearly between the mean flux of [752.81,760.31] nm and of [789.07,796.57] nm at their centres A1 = 0.01 mag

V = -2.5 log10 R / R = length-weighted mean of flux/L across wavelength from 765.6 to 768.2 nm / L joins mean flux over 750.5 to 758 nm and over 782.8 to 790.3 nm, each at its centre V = 0.04 mag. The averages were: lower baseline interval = 6.54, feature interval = 6.22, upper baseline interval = 6.34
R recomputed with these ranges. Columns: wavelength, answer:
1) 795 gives 5.989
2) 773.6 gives 6.68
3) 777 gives 6.614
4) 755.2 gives 6.525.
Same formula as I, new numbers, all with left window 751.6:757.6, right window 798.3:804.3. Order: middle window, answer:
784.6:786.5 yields -0.02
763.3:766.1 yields 0.01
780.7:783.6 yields 0.00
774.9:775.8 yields -0.03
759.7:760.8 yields -0.02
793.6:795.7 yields 0.04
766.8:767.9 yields -0.01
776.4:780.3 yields -0.02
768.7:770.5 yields 0.02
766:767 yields 0.08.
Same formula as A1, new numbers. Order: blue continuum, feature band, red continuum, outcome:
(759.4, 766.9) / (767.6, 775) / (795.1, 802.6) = 0.00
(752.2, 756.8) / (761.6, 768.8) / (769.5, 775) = 0.01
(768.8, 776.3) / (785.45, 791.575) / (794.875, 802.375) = -0.01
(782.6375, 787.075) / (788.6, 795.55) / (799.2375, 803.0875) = 0.01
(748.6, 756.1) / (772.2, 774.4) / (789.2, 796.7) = -0.02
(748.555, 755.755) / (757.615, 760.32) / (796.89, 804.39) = -0.01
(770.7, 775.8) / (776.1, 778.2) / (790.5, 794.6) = -0.03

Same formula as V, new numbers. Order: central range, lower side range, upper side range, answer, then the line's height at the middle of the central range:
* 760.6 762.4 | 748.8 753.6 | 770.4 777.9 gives 0.00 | 6.46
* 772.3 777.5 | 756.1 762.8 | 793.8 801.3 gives -0.01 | 6.38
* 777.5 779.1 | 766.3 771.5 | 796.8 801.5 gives -0.03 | 6.28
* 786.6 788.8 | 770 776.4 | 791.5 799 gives -0.03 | 6.24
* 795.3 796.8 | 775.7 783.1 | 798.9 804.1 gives -0.02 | 6.19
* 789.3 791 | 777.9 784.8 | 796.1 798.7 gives 0.01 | 6.32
